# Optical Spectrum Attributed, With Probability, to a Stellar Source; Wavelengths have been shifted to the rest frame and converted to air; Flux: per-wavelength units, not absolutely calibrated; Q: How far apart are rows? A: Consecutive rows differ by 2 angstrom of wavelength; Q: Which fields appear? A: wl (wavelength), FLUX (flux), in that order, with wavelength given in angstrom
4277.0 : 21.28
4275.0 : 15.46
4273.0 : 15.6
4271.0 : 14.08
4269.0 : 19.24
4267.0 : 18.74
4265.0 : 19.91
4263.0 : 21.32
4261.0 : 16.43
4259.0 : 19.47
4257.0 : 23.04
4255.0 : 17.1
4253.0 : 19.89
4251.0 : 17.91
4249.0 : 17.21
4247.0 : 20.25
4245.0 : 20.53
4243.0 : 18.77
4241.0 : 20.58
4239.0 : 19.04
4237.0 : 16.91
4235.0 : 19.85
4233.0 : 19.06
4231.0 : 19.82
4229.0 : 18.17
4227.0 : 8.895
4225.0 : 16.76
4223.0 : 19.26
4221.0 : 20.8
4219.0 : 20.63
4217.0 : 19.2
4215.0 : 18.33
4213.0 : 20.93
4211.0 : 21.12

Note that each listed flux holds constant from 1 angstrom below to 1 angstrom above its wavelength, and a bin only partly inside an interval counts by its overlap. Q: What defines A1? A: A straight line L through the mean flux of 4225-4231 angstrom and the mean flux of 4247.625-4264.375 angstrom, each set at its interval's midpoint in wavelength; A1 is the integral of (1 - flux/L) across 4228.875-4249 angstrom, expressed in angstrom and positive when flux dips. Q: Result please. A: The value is -3.2 angstrom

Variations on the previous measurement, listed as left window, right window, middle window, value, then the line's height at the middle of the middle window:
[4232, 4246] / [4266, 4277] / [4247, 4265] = -1.1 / 18.1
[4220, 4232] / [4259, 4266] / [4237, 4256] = -0.6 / 18.4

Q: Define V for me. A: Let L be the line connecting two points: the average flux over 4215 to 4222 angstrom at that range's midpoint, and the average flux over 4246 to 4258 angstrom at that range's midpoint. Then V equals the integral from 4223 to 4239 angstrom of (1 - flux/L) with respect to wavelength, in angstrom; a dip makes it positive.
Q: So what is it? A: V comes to 1.9 angstrom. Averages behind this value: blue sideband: 19.9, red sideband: 19.2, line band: 17.3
